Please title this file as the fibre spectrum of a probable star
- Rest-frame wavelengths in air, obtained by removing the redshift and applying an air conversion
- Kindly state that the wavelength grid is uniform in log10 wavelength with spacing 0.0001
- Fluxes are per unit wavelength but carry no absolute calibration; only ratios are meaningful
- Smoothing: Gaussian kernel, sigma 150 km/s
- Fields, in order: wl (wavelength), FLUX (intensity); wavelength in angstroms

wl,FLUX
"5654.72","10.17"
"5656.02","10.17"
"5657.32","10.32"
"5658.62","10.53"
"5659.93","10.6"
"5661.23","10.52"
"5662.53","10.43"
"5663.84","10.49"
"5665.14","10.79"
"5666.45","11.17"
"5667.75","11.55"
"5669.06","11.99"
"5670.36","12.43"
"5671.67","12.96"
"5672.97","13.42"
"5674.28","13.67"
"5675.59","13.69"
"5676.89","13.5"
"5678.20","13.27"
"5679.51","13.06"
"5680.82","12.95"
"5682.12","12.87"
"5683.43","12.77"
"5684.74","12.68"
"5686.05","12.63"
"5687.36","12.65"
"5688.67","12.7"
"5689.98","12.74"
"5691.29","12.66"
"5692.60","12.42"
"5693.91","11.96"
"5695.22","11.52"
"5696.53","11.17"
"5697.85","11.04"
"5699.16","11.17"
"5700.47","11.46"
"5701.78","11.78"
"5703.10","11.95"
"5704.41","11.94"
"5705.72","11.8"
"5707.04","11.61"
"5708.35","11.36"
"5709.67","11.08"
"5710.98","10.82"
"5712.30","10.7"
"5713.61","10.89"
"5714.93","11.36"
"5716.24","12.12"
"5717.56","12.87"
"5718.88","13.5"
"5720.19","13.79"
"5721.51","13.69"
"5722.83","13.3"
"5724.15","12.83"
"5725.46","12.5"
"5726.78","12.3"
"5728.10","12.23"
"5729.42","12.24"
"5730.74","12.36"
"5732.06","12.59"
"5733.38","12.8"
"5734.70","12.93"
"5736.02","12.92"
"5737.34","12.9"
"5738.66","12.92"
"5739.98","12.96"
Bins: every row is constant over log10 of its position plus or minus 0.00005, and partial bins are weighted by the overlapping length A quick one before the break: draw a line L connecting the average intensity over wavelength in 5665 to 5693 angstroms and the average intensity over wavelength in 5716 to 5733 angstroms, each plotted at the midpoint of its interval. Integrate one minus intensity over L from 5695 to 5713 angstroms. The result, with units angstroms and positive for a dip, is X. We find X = 1.9 angstroms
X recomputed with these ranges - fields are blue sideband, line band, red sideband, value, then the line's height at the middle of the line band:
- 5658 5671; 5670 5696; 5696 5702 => -3.8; 11.2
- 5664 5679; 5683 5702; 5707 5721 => 0.2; 12.2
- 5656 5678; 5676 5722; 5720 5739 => 0.3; 12.3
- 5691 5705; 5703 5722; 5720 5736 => 0.4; 12.2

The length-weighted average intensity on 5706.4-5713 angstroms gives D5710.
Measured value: 11.1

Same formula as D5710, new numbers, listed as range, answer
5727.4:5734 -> 12.4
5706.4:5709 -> 11.5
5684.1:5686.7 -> 12.7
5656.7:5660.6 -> 10.5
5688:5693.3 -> 12.6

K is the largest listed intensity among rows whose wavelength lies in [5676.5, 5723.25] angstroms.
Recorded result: 13.79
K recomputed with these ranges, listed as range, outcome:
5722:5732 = 13.3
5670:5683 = 13.69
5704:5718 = 12.87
